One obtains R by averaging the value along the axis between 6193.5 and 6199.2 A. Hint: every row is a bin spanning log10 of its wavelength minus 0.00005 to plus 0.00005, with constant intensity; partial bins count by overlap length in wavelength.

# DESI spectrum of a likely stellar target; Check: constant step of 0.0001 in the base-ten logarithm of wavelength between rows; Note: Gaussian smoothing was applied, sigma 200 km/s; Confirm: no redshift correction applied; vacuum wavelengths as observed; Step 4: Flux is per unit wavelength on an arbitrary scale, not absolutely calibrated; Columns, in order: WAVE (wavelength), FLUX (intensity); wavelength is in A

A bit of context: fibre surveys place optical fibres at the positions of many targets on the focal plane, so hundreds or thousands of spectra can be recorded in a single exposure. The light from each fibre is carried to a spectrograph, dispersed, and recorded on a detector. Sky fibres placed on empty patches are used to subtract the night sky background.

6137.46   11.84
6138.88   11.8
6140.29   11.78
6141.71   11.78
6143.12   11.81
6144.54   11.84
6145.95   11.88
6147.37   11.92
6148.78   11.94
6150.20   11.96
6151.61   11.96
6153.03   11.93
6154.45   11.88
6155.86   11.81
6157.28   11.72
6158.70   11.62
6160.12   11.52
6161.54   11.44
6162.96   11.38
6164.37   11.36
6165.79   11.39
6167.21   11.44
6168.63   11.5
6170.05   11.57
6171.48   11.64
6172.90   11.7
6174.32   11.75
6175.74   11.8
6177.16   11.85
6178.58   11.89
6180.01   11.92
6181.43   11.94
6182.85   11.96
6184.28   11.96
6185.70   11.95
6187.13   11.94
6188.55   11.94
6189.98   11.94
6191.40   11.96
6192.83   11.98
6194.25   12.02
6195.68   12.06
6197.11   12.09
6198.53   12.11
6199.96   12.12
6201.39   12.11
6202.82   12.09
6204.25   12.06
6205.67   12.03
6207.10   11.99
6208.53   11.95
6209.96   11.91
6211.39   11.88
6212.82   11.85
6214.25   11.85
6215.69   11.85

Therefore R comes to 12.1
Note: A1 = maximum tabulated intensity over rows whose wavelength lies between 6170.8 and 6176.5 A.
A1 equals 11.8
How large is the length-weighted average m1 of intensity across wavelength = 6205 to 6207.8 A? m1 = 12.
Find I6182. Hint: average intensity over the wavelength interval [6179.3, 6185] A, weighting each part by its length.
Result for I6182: 12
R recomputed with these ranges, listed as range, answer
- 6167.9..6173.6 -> 11.6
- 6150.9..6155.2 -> 11.9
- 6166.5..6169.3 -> 11.5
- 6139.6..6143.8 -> 11.8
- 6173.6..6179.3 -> 11.8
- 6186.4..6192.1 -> 11.9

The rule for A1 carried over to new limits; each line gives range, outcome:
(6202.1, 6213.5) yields 12.09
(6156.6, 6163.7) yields 11.72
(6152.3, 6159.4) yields 11.93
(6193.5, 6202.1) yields 12.12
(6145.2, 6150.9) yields 11.96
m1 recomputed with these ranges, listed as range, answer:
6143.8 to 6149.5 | 11.9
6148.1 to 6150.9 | 11.9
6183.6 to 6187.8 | 11.9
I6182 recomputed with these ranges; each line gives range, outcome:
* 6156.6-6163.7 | 11.5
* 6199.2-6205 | 12.1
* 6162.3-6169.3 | 11.4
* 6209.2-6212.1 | 11.9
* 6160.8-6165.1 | 11.4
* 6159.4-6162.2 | 11.5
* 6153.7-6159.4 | 11.8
